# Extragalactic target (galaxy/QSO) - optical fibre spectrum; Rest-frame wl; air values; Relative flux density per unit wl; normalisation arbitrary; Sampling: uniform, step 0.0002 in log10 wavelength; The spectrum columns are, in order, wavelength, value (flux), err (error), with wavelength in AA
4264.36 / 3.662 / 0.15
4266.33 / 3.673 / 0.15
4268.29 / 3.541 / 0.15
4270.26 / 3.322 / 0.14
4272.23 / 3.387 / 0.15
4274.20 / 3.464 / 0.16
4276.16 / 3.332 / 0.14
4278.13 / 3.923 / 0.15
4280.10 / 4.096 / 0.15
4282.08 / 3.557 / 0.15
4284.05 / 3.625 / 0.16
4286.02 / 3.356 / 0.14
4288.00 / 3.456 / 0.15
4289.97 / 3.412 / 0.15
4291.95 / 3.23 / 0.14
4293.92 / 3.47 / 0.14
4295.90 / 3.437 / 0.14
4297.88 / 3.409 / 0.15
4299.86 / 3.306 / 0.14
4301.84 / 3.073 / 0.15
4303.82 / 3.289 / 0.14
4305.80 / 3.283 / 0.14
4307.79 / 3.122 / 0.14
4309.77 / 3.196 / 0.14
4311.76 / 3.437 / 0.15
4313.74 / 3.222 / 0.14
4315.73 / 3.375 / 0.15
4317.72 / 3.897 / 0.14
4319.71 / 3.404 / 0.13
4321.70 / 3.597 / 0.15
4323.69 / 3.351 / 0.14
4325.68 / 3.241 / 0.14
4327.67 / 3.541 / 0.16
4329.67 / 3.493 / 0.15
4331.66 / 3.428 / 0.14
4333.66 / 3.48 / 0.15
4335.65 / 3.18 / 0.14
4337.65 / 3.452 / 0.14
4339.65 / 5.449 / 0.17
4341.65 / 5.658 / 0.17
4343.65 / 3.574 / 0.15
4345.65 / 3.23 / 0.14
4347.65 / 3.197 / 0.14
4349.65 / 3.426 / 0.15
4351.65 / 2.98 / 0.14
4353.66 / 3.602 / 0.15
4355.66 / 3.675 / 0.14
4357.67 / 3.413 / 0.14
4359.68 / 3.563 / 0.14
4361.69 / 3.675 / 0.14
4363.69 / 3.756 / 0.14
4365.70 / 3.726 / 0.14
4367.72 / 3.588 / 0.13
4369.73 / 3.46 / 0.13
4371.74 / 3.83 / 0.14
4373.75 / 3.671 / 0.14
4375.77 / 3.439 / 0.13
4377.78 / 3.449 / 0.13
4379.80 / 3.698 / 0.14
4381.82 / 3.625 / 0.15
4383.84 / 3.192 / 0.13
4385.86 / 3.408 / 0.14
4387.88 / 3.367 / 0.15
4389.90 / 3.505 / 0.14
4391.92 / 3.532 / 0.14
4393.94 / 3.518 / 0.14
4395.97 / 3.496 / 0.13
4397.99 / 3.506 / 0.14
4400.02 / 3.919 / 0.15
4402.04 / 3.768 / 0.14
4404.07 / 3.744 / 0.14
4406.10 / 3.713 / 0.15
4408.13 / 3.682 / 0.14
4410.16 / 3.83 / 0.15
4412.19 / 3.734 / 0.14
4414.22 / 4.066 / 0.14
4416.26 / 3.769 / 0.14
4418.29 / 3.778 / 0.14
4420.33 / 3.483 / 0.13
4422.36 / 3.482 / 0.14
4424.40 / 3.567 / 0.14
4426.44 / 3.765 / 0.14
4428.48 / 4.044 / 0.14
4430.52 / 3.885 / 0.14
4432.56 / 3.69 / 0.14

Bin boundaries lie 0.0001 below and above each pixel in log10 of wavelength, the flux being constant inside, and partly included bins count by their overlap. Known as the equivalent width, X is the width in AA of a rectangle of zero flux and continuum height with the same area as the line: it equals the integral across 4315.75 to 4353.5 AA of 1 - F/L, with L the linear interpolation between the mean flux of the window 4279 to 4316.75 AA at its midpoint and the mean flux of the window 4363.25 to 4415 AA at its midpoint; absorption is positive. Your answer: -1.7 AA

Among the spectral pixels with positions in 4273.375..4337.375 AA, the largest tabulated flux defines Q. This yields 4.096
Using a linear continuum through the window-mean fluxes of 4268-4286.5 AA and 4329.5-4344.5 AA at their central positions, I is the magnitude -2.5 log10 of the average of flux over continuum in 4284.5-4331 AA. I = 0.12 mag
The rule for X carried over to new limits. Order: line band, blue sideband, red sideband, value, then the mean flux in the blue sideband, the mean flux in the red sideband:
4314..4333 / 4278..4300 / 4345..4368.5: 0.2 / 3.52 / 3.49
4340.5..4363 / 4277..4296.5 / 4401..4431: 0.0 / 3.56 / 3.75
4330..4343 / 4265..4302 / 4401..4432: -1.7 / 3.49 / 3.75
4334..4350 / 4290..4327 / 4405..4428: -2.0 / 3.36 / 3.72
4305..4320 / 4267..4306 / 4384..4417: 0.6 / 3.45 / 3.65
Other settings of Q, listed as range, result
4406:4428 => 4.066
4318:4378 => 5.658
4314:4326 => 3.897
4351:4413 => 3.919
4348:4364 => 3.756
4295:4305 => 3.437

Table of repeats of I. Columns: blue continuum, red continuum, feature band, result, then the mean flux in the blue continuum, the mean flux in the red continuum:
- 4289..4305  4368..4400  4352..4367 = -0.04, 3.33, 3.53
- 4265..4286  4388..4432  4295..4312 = 0.10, 3.58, 3.7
